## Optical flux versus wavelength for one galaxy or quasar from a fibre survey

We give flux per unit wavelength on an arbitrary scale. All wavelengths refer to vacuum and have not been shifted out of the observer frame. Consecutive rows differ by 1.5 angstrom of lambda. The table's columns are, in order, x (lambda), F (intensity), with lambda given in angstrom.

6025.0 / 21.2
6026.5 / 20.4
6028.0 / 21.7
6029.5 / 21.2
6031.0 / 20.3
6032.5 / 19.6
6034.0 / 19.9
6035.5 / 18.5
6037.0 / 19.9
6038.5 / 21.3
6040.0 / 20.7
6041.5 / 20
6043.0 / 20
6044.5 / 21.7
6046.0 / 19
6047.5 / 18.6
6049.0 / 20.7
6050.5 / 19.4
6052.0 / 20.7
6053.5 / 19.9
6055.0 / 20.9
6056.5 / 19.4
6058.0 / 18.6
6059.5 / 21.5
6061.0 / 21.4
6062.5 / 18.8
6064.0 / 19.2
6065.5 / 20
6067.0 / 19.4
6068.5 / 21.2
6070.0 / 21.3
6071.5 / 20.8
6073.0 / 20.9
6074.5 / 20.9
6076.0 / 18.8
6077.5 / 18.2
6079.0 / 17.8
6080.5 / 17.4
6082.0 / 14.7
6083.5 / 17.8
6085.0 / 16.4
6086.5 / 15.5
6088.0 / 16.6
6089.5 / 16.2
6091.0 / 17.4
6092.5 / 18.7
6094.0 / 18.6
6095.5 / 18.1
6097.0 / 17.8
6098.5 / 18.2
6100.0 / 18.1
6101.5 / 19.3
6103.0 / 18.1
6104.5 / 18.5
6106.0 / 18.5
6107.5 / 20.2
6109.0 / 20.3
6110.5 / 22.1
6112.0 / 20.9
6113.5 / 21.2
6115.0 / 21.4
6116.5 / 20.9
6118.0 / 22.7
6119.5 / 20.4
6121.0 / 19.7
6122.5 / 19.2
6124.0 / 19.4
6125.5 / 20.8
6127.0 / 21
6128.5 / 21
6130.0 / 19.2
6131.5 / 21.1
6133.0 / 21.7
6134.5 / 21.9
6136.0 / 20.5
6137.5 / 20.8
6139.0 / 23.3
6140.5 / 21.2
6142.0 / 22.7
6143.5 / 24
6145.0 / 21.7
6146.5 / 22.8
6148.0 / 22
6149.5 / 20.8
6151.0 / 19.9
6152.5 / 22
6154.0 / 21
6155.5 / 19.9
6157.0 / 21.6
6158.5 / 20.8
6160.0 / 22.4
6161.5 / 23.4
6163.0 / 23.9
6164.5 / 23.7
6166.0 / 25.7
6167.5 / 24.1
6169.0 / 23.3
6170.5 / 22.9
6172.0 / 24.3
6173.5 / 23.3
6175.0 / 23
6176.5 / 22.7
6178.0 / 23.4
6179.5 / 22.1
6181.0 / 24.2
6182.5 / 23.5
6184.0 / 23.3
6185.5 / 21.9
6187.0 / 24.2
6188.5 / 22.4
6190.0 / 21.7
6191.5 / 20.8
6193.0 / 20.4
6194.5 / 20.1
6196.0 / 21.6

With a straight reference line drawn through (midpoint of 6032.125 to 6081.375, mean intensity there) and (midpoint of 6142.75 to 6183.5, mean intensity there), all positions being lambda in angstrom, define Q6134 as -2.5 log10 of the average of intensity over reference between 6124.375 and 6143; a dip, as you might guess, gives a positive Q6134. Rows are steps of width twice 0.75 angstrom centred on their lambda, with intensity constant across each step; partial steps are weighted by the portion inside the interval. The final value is 0.03 mag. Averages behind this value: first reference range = 19.9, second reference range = 22.7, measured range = 21.3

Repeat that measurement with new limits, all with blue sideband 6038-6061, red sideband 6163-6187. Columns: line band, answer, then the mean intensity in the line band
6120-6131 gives 0.108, 20.1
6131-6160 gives 0.054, 21.6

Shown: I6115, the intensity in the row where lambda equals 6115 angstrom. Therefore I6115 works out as 21.4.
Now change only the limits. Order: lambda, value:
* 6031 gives 20.3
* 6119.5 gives 20.4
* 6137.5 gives 20.8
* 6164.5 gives 23.7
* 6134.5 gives 21.9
